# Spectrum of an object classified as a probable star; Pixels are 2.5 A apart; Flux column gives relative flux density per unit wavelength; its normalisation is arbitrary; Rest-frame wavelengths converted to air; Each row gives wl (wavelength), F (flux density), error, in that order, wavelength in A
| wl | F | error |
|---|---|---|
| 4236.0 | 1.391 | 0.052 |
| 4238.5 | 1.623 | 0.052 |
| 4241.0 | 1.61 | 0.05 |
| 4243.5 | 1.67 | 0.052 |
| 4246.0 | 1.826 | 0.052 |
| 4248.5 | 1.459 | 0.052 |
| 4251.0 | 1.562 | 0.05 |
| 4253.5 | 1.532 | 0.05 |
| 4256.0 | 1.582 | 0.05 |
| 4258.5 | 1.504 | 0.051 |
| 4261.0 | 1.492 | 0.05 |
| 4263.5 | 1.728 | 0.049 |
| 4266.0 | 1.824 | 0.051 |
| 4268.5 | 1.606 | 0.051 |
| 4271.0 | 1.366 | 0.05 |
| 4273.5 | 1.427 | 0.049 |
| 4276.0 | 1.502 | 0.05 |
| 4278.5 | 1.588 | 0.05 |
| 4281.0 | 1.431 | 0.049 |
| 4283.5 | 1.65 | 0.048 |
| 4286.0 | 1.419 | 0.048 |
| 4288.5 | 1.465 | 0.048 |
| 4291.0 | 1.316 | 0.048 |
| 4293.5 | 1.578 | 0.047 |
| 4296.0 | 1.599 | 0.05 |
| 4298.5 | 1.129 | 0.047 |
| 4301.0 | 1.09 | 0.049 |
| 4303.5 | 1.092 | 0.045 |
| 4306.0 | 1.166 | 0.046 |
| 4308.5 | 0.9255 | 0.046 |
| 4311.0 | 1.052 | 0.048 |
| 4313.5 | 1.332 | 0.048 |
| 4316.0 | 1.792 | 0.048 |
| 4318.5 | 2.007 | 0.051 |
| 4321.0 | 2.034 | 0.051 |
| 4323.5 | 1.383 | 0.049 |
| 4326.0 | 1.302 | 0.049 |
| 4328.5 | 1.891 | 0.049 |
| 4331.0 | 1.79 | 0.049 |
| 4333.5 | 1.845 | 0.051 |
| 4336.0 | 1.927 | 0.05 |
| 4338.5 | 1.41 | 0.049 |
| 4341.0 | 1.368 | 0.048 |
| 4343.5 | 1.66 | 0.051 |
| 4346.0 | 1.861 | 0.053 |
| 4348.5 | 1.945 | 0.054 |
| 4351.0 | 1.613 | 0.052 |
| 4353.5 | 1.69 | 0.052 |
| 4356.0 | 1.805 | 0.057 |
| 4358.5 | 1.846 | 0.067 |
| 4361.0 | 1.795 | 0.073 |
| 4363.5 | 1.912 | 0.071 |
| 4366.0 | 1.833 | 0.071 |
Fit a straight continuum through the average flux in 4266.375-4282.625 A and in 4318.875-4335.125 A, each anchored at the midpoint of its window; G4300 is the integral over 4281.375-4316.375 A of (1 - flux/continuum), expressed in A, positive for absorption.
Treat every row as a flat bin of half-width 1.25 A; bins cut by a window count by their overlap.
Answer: 6.2 A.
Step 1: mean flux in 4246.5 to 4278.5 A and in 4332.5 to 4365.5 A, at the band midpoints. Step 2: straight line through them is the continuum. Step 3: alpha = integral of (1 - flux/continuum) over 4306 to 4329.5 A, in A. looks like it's 2.5 A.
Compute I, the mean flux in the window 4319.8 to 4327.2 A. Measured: 1.57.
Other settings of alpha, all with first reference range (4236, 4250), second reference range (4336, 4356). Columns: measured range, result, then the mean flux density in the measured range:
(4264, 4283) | 1.00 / 1.55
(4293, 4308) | 3.69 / 1.24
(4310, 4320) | 0.53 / 1.57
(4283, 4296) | 1.23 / 1.49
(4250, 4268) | 0.22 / 1.6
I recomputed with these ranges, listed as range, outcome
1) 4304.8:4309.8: 1.04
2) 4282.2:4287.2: 1.53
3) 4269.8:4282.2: 1.46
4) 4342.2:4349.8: 1.82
